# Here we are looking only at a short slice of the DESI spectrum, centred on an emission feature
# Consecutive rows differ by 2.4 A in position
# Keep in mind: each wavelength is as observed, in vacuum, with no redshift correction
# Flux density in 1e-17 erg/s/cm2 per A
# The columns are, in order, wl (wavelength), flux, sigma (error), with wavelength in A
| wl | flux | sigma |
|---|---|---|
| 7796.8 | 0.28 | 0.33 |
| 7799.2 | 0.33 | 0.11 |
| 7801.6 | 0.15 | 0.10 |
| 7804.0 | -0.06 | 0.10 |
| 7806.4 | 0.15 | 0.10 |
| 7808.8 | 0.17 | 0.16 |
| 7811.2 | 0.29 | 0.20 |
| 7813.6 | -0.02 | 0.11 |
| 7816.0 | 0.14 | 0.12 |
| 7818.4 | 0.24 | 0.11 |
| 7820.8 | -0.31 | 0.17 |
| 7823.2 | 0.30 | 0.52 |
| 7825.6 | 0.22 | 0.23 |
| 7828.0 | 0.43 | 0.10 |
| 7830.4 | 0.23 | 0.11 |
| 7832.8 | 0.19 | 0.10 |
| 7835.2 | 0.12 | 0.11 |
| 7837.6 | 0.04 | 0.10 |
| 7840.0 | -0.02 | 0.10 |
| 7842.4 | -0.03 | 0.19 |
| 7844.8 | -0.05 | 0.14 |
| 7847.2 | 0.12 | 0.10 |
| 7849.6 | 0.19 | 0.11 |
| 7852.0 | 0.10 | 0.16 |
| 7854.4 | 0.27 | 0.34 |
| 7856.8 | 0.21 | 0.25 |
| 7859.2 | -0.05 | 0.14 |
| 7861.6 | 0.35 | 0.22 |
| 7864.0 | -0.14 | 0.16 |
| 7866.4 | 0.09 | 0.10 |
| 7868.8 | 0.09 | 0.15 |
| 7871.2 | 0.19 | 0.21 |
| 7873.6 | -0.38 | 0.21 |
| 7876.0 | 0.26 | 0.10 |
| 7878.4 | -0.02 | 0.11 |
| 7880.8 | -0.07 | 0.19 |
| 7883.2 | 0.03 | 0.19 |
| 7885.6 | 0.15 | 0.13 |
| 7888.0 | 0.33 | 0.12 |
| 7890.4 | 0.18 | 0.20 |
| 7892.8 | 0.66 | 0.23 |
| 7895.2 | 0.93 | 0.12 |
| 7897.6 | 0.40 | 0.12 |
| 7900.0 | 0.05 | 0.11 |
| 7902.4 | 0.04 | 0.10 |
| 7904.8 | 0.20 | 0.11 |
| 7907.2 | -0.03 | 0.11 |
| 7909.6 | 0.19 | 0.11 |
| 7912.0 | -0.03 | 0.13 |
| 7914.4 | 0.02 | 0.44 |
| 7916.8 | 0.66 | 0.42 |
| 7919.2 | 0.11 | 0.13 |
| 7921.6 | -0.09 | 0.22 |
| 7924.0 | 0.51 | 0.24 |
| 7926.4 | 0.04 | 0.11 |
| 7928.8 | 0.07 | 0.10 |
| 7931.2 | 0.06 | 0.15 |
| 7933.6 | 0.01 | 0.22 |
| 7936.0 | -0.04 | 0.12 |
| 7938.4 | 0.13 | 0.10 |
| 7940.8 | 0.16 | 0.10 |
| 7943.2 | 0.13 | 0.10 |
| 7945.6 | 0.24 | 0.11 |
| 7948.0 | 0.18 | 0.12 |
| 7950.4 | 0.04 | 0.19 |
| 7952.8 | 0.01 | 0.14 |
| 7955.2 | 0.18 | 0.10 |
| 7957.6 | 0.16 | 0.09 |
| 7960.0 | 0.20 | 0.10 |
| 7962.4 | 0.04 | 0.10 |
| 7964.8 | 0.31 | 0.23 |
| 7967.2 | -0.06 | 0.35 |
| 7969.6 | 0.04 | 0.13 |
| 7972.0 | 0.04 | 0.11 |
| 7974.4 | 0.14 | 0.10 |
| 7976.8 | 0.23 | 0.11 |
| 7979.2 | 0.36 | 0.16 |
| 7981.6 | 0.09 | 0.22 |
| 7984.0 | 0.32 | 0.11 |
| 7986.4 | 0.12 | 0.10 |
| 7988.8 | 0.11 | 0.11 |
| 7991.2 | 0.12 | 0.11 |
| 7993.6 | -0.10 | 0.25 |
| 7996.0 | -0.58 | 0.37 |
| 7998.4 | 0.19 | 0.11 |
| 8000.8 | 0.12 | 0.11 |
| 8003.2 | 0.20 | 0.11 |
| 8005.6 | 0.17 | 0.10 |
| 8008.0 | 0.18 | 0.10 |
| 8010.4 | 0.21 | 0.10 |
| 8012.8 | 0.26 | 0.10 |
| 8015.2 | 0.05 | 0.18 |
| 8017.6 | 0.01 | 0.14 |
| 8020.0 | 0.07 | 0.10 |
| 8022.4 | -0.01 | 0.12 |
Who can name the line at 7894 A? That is H-gamma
